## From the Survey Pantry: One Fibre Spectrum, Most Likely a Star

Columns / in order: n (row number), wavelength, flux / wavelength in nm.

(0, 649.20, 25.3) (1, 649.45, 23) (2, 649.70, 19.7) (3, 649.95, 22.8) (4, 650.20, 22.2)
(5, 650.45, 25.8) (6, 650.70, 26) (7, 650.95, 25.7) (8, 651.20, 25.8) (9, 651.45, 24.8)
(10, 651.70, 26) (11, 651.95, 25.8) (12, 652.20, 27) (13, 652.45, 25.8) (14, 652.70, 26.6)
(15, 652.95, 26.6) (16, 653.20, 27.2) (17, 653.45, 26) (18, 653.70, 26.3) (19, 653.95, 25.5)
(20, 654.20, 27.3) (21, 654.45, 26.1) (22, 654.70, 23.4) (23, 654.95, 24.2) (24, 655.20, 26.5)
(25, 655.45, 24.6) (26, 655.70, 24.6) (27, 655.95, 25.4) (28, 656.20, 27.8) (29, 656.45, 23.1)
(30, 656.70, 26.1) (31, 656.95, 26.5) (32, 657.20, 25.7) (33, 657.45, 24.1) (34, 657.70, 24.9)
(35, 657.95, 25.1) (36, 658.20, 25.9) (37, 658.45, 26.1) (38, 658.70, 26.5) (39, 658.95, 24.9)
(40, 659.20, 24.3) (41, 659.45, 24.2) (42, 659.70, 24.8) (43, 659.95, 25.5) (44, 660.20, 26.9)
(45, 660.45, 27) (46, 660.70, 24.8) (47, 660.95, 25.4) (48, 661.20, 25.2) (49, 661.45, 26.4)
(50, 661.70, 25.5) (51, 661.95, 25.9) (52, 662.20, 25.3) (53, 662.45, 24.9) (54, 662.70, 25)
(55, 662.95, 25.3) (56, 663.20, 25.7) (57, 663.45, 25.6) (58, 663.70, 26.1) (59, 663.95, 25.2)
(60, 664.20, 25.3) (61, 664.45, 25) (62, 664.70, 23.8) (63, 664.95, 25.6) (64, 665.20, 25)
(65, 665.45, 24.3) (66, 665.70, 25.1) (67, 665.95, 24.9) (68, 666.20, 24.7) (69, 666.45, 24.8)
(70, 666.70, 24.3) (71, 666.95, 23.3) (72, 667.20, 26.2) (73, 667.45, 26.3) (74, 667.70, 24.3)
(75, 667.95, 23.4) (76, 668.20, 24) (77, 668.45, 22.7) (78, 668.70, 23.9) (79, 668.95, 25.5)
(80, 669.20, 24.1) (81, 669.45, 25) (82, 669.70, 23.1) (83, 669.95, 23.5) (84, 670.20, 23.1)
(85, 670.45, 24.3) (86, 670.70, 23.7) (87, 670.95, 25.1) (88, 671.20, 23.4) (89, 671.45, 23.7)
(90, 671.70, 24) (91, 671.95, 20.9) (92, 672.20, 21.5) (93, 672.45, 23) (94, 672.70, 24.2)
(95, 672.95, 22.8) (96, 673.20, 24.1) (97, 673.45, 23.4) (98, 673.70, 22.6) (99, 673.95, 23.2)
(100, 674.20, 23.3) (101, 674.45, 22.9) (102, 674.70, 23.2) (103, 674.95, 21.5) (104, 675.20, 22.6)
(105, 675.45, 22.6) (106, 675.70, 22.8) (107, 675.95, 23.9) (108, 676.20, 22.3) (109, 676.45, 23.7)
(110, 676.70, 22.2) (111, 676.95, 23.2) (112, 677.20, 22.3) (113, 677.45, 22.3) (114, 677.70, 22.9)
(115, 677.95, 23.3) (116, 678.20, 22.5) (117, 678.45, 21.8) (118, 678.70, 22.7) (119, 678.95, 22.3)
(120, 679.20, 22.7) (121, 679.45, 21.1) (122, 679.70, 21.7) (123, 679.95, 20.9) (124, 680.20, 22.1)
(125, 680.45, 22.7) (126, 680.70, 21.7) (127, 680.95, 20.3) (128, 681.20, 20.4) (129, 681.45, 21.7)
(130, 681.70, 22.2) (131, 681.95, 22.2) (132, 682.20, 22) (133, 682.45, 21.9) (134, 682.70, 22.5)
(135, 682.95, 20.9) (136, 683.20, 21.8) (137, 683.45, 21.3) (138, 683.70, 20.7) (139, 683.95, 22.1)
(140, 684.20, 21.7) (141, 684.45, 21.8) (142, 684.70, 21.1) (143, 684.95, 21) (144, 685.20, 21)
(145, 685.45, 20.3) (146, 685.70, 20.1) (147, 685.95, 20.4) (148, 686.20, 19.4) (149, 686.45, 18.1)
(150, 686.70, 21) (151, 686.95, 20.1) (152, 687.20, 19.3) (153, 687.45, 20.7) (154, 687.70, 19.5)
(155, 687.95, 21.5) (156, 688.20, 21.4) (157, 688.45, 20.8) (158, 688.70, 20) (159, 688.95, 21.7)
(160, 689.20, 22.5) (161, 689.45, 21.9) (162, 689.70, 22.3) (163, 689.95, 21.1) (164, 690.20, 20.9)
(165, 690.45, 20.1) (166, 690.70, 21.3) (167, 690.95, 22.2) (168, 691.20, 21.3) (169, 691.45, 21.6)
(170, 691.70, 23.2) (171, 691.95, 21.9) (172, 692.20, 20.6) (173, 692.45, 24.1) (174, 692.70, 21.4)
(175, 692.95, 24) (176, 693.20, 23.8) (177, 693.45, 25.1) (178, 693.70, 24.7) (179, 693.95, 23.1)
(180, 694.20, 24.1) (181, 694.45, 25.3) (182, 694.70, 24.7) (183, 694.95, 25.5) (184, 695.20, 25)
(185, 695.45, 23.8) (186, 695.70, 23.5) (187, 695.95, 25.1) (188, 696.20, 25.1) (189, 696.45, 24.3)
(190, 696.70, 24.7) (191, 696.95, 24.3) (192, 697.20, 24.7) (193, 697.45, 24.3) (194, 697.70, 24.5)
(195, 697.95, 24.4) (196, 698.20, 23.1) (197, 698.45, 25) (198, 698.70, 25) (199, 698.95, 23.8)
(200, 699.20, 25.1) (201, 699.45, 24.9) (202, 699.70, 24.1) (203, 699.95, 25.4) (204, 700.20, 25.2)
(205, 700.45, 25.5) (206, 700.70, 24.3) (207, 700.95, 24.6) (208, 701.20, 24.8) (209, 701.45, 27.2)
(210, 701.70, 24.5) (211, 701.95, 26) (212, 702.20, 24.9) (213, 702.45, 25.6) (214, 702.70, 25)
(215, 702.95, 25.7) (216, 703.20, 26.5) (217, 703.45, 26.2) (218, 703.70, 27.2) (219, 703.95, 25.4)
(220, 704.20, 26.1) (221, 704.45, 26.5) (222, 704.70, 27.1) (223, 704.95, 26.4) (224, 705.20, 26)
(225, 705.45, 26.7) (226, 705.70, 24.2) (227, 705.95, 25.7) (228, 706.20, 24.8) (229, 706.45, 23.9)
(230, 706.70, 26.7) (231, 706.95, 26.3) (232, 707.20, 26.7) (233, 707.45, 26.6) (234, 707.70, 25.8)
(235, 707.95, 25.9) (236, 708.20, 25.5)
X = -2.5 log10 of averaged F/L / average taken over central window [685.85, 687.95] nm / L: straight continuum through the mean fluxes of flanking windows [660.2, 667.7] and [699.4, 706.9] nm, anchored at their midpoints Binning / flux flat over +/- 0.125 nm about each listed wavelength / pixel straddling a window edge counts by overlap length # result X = 0.27 mag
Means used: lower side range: 25.2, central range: 19.9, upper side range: 25.6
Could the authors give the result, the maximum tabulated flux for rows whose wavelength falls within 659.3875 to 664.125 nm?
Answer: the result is 27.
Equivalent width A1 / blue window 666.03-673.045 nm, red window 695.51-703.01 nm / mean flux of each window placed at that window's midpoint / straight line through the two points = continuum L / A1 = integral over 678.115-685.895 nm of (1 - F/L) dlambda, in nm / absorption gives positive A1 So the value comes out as 0.87 nm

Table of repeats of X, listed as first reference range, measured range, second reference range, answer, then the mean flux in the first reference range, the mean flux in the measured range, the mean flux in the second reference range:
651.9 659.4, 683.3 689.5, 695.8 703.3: 0.207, 25.6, 20.8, 24.9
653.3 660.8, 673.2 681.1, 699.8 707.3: 0.139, 25.5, 22.5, 25.7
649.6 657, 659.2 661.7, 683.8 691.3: -0.046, 25.4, 25.5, 20.9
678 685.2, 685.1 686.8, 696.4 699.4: 0.124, 21.7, 20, 24.4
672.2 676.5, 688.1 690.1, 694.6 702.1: 0.125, 23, 21.5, 24.7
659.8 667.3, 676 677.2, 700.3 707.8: 0.115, 25.3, 22.9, 25.8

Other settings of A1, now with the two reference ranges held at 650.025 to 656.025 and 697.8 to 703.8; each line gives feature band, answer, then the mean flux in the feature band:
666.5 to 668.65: 0.10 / 24.3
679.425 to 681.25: 0.28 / 21.4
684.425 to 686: 0.28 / 20.8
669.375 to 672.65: 0.26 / 23.4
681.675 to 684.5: 0.40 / 21.7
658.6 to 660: 0.03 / 25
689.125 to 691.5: 0.35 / 21.5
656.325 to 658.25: 0.03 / 25.1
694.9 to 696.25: 0.03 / 24.6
